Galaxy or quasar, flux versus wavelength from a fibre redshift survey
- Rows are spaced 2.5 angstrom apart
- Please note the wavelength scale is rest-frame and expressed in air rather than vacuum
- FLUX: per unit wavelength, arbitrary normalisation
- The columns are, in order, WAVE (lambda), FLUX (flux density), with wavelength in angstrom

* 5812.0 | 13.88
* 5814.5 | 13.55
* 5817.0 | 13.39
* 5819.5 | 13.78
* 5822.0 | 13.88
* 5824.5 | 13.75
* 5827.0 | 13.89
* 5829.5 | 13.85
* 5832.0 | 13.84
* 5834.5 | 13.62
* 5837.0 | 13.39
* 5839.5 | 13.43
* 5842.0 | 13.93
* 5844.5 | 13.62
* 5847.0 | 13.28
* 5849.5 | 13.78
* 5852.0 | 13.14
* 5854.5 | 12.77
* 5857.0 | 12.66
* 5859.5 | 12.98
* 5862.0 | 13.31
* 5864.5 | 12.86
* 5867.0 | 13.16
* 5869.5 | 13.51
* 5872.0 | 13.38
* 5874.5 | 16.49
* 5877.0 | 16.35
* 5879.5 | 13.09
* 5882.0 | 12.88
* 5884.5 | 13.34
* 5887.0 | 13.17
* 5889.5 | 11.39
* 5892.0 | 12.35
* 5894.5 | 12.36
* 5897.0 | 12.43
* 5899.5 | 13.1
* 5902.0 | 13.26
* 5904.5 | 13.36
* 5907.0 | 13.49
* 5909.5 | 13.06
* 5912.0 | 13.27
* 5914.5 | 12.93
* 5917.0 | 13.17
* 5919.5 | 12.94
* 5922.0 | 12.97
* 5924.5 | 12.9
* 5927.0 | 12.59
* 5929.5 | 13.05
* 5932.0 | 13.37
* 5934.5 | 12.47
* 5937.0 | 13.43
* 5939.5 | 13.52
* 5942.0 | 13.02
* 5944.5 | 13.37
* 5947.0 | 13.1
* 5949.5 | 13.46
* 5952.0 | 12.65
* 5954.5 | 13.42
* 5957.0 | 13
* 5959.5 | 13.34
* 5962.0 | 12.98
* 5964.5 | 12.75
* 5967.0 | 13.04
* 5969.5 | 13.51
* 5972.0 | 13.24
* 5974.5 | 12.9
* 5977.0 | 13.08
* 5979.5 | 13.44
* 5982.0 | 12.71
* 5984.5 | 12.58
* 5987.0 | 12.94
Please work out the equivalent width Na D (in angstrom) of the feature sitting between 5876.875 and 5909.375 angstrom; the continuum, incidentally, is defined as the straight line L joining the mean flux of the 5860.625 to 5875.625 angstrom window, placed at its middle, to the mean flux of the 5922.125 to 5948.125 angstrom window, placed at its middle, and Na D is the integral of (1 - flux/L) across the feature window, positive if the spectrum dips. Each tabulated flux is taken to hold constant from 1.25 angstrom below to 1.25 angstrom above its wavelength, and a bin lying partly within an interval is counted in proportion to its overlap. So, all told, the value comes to 1.2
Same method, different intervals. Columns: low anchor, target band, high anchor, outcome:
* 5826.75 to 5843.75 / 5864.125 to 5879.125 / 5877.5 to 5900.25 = -1.4 angstrom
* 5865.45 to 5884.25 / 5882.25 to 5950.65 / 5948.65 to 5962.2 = 3.0 angstrom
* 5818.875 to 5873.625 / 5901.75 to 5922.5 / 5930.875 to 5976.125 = 0.2 angstrom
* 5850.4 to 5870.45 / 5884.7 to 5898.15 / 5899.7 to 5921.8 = 0.7 angstrom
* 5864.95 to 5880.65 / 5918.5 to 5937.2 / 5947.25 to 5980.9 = 0.9 angstrom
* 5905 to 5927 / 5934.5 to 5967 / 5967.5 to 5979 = 0.0 angstrom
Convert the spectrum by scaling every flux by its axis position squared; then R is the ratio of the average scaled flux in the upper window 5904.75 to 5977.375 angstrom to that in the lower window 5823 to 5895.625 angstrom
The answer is 1.00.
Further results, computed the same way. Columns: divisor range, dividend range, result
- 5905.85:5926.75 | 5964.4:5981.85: 1.02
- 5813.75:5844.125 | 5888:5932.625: 0.97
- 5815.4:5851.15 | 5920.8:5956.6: 0.99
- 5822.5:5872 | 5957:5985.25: 1.02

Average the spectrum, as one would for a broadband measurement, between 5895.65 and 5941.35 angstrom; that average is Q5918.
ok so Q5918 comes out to 13.1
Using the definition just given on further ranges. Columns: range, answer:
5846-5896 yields 13.3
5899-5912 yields 13.3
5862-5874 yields 13.4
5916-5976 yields 13.1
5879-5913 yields 12.9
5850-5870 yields 13.1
